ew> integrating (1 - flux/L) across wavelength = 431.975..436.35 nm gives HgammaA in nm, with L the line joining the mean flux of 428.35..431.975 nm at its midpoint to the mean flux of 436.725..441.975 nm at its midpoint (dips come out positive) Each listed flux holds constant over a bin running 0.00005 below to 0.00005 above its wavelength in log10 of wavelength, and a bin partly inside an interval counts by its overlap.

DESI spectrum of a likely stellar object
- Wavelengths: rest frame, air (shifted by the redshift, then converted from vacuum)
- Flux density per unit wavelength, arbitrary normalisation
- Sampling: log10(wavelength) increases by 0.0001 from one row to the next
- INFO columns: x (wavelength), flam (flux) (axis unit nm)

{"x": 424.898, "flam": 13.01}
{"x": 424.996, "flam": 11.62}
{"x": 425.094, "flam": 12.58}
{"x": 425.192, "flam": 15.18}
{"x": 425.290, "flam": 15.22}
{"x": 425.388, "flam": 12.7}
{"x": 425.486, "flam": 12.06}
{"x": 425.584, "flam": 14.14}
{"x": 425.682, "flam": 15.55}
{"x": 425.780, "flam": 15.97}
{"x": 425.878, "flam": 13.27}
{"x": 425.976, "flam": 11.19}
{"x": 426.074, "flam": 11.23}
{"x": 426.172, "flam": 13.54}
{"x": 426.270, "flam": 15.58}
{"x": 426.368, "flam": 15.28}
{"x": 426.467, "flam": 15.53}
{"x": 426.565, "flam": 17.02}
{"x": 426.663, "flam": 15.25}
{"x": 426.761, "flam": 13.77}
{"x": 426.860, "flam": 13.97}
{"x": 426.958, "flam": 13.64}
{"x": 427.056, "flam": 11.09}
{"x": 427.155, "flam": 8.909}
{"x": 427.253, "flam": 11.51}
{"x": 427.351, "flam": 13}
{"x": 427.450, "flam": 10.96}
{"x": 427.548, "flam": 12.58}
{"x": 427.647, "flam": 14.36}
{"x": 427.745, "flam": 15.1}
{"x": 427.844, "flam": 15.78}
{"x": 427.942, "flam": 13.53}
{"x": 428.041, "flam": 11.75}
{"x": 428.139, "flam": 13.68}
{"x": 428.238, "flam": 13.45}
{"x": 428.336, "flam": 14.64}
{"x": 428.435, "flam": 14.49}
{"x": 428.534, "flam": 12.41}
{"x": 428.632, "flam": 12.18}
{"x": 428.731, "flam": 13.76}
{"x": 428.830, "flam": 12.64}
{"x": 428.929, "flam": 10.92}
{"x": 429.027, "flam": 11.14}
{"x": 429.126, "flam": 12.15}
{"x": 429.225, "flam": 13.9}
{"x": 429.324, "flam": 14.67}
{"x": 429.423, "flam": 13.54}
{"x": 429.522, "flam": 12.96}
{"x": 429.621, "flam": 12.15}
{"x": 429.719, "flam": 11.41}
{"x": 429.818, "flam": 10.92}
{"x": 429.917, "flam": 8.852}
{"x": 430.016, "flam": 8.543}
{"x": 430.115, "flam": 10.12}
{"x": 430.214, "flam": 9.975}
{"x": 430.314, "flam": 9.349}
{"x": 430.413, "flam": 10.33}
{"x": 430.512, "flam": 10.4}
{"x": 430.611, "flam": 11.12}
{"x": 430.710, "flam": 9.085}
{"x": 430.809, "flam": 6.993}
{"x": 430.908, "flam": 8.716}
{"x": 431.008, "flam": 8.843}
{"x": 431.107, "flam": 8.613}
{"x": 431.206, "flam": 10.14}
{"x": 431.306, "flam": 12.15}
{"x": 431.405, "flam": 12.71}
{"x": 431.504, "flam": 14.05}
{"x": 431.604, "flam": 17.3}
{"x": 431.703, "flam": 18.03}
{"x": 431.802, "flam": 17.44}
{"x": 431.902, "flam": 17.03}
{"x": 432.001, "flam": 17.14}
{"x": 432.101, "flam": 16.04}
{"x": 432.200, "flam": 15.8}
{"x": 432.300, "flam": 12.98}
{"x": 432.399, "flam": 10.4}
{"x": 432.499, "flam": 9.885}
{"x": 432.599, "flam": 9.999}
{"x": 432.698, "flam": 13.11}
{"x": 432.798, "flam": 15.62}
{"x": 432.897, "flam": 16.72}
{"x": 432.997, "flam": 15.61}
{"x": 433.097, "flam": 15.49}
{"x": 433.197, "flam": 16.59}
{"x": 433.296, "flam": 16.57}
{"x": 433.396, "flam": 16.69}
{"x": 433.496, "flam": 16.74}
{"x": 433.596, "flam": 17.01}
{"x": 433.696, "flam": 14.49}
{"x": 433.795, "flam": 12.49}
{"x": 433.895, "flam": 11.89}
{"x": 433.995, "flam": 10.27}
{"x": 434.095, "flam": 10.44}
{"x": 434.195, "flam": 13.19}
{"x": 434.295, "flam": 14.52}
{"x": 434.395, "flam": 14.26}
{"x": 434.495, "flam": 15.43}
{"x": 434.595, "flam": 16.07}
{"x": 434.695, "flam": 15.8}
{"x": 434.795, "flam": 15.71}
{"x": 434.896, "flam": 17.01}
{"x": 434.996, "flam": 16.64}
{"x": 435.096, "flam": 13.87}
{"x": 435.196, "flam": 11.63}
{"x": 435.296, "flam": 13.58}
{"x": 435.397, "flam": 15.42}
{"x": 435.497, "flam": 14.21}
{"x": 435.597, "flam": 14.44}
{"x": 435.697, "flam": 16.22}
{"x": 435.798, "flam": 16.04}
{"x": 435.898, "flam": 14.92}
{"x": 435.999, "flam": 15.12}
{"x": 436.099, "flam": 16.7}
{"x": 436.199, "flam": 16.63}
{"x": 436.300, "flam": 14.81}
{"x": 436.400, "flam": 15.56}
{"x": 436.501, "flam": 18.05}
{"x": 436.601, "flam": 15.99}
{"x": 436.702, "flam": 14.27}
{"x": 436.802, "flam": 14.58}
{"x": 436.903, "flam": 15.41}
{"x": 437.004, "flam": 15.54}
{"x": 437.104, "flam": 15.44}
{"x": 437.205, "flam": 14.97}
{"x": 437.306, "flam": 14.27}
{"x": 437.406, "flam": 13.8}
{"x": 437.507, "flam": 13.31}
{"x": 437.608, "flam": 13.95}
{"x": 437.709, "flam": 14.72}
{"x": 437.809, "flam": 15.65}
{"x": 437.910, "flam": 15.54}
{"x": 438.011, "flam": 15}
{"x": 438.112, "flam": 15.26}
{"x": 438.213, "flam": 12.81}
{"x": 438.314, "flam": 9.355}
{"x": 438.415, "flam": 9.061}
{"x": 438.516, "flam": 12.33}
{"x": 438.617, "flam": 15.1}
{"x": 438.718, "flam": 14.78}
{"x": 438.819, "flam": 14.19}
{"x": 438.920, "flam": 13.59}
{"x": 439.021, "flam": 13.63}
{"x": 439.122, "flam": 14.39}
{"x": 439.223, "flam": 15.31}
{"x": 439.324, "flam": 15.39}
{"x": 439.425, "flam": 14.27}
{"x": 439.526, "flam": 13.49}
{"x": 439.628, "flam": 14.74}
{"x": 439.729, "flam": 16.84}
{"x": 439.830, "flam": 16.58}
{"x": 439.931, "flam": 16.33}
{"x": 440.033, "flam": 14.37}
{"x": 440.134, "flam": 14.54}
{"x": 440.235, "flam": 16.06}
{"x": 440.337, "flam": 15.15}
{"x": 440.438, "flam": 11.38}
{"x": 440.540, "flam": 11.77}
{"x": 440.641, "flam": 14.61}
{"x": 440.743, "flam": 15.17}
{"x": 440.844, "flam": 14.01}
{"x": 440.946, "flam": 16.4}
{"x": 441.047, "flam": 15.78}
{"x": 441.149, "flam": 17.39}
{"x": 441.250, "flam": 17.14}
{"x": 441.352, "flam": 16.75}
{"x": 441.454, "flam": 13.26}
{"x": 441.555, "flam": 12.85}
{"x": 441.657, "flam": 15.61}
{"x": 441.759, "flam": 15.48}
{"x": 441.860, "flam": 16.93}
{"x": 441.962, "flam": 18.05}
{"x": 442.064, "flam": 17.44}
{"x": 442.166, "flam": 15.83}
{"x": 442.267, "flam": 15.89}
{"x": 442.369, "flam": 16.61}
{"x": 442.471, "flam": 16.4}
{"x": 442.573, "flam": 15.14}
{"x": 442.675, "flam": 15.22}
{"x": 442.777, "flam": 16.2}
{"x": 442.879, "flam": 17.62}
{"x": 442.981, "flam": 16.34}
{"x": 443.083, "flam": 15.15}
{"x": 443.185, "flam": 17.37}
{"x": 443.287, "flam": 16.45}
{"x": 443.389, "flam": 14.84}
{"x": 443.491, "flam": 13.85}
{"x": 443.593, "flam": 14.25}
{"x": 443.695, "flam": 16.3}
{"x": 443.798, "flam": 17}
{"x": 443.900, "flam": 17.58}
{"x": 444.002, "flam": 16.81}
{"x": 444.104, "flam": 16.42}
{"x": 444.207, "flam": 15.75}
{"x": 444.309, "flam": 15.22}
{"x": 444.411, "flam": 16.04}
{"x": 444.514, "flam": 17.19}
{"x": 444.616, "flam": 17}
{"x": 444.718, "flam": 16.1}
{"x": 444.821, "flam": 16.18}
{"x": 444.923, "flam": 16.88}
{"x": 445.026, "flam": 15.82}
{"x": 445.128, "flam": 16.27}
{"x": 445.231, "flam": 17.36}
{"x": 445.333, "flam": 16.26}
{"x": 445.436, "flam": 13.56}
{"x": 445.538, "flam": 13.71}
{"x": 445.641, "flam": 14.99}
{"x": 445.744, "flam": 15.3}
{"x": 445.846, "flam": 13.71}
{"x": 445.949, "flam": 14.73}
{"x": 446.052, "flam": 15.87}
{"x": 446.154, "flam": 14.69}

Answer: -0.50 nm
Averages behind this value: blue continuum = 12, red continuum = 14.6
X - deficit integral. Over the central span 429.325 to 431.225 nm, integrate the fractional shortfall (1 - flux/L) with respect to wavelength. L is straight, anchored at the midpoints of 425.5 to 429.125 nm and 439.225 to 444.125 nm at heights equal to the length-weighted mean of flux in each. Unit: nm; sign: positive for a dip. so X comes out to 0.495 nm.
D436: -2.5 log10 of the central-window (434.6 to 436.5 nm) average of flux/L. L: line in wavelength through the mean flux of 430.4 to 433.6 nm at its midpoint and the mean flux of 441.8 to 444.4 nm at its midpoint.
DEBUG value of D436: -0.07 mag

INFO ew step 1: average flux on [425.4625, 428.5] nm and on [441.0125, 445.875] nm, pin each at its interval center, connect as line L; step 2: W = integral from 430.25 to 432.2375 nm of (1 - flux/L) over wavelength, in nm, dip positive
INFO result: 0.238 nm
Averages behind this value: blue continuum 13.6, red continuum 16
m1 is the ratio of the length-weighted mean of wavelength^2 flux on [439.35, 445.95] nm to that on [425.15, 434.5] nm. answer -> 1.3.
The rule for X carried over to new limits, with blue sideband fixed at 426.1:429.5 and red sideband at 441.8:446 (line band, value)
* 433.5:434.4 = 0.07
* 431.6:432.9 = -0.05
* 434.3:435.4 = -0.04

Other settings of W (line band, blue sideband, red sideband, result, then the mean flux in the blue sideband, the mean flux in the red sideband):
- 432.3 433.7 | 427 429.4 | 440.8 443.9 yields -0.066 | 12.9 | 15.9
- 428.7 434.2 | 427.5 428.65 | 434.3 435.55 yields 0.603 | 13.7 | 15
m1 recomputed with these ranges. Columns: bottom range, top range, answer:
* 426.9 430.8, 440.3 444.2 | 1.39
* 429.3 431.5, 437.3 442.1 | 1.45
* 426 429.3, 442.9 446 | 1.29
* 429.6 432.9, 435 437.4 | 1.28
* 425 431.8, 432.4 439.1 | 1.19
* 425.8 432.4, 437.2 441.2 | 1.18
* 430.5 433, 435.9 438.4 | 1.17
